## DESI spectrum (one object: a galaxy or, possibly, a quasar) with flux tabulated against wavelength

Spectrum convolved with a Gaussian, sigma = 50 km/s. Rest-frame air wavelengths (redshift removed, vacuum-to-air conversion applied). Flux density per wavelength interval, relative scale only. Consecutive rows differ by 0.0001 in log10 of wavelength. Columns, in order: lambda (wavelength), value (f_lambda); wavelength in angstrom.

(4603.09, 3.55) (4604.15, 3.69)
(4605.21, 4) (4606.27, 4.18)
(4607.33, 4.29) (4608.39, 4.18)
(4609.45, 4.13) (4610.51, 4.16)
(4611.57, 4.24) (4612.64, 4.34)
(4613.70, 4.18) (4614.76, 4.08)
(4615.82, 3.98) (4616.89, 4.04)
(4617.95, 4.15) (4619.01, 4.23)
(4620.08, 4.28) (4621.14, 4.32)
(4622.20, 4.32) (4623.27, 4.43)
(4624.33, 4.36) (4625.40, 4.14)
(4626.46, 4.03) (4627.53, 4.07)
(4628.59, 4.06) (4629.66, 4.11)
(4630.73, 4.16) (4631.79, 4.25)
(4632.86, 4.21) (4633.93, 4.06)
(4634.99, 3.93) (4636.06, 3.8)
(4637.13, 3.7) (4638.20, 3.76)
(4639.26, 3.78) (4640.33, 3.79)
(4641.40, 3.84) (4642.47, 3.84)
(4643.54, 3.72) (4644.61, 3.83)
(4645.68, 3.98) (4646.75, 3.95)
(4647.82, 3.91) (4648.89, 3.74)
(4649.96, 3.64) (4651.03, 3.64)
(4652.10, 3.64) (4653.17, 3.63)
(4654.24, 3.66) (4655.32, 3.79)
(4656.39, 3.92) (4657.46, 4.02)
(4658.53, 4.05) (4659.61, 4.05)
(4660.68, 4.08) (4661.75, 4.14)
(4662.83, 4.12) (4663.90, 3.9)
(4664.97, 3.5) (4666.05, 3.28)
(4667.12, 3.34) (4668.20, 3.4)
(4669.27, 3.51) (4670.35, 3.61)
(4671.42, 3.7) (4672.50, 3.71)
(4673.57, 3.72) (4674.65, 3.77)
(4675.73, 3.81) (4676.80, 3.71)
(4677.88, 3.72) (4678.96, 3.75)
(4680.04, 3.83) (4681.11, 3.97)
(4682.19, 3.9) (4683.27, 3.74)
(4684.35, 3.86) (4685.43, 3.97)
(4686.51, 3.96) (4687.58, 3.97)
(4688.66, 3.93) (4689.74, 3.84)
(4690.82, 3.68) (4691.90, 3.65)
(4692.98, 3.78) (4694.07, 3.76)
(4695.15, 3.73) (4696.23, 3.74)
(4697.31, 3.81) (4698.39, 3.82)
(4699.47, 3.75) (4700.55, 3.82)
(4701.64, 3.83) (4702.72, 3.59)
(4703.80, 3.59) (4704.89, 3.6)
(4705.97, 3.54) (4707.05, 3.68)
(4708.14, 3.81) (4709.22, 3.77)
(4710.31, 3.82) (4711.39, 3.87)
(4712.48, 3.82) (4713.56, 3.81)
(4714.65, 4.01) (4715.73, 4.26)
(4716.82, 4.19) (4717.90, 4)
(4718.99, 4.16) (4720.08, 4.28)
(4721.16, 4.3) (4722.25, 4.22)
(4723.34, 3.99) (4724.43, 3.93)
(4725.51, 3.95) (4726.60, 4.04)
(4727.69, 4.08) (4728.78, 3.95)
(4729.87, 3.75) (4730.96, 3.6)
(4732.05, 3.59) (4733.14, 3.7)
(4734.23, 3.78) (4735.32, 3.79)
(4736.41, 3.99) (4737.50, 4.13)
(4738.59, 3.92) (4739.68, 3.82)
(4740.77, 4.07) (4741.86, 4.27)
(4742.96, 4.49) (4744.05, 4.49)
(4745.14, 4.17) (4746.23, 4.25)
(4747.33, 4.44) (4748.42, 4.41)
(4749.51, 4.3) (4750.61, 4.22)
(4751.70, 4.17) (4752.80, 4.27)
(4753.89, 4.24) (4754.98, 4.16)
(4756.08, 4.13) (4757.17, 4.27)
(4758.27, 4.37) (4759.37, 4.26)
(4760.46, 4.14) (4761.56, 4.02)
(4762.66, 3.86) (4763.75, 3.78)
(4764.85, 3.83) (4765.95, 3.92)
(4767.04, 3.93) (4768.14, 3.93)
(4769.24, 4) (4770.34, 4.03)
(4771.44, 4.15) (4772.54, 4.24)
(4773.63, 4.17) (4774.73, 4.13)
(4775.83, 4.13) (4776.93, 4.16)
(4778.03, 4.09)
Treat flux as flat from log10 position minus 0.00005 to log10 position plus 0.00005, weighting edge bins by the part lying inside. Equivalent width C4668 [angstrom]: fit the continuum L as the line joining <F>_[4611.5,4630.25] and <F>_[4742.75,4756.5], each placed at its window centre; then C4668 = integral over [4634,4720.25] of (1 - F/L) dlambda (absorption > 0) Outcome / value 8.6 angstrom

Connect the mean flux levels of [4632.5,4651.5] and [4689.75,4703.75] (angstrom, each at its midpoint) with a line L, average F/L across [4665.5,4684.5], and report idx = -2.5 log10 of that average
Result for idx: 0.03 mag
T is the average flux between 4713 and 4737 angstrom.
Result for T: 3.97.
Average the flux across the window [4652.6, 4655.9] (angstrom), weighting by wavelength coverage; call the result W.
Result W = 3.69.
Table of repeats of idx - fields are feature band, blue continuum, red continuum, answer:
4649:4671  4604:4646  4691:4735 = 0.067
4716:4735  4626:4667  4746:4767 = 0.028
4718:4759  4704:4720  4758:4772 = -0.041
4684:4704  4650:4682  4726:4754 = 0.022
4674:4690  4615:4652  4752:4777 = 0.051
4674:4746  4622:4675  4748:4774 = 0.030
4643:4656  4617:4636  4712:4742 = 0.101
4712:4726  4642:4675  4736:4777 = -0.021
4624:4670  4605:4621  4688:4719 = 0.048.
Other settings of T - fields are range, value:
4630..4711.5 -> 3.8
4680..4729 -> 3.88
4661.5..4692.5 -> 3.76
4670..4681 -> 3.75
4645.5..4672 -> 3.76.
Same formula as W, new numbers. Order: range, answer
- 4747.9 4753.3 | 4.27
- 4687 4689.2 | 3.97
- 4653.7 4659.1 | 3.88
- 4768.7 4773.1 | 4.11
